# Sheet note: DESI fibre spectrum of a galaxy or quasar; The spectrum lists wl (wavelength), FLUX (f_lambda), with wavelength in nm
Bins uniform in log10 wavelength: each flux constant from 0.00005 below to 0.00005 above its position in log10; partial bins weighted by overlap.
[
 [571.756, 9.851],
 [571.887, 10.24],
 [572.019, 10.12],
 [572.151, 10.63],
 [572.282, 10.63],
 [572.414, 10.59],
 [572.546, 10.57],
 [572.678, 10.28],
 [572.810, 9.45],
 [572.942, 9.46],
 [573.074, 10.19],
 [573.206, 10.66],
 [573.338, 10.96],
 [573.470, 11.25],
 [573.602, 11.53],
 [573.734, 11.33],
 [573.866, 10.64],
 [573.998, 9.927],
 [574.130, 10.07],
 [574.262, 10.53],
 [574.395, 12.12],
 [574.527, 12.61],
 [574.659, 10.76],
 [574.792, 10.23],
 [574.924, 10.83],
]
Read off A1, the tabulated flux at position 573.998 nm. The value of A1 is 9.927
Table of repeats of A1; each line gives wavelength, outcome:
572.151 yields 10.63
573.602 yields 11.53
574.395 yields 12.12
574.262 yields 10.53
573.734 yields 11.33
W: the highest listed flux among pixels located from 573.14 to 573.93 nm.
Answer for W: 11.53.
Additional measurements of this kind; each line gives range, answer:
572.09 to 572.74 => 10.63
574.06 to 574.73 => 12.61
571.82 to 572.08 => 10.24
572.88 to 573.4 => 10.96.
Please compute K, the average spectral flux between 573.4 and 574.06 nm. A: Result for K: 10.9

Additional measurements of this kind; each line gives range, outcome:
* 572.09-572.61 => 10.6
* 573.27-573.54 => 11.1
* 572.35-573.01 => 10.1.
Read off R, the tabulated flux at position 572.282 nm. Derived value 10.63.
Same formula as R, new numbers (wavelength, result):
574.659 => 10.76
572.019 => 10.12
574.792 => 10.23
